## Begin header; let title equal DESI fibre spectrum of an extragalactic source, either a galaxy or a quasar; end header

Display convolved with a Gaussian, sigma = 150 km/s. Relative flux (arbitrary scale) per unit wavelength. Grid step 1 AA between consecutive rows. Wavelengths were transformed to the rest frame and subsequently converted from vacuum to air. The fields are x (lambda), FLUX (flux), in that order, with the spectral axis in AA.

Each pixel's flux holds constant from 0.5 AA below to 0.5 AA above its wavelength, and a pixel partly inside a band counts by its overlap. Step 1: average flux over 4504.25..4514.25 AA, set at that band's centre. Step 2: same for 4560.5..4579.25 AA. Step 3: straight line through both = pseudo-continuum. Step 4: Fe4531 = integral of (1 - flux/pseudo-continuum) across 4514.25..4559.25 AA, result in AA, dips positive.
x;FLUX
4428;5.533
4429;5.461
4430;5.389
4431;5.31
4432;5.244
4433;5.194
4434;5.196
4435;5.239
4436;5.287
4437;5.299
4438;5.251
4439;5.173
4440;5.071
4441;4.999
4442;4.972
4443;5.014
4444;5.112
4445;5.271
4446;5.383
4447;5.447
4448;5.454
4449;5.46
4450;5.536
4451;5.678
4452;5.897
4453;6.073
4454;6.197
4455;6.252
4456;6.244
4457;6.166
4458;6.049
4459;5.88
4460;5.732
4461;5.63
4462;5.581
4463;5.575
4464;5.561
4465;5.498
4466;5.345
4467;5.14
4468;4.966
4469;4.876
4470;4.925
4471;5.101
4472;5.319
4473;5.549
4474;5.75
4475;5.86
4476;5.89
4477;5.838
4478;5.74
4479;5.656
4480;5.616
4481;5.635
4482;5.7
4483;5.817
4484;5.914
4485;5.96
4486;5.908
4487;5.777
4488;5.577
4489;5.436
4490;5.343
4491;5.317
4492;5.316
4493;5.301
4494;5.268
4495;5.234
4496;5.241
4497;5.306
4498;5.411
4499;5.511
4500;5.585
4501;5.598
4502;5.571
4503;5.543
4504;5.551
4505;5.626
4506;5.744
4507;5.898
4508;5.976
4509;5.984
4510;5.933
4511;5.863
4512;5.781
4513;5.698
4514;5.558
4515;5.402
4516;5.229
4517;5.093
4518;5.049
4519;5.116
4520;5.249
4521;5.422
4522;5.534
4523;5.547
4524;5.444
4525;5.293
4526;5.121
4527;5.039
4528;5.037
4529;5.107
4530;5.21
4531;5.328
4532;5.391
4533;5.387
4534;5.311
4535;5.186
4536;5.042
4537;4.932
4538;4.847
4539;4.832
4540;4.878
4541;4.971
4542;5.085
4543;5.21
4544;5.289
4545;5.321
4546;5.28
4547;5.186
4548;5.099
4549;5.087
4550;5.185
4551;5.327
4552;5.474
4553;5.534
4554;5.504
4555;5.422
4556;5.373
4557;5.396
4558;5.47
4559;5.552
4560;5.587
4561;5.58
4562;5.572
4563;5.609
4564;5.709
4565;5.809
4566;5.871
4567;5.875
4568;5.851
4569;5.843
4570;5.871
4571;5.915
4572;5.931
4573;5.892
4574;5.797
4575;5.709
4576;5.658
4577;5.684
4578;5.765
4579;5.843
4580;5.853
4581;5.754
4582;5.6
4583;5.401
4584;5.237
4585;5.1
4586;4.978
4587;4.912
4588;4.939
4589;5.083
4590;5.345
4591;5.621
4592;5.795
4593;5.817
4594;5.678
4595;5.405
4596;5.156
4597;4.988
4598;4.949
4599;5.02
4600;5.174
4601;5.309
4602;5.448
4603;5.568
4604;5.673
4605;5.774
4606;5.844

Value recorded 4.3 AA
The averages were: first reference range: 5.81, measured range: 5.24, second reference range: 5.78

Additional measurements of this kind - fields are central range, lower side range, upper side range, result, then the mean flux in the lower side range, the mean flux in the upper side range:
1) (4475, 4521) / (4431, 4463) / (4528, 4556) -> -1.96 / 5.51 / 5.2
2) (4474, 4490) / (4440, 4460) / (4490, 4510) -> -0.51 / 5.62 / 5.53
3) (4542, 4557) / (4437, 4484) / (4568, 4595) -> 0.72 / 5.54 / 5.58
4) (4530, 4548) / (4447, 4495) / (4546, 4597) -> 1.33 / 5.62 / 5.53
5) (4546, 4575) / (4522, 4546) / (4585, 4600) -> -2.05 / 5.18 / 5.25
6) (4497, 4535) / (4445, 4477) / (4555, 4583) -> 1.36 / 5.61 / 5.71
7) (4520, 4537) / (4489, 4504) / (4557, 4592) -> 0.67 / 5.4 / 5.59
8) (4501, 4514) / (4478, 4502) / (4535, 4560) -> -0.72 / 5.55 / 5.23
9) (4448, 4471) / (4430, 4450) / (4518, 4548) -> -1.76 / 5.24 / 5.19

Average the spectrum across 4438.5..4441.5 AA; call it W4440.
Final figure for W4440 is 5.08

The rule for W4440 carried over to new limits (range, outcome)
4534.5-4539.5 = 4.97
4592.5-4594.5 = 5.75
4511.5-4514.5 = 5.68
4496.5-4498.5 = 5.36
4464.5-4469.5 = 5.17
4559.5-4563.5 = 5.59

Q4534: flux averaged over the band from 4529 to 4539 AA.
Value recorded 5.16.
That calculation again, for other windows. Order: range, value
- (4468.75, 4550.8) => 5.41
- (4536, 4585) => 5.48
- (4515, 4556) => 5.22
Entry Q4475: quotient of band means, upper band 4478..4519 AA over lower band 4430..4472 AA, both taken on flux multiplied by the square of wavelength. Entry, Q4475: 1.04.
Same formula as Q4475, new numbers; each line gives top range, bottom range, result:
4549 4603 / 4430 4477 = 1.06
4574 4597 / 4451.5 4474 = 1.03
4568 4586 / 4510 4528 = 1.08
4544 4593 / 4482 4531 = 1.03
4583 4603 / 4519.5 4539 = 1.04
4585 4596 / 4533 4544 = 1.08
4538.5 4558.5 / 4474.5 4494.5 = 0.96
